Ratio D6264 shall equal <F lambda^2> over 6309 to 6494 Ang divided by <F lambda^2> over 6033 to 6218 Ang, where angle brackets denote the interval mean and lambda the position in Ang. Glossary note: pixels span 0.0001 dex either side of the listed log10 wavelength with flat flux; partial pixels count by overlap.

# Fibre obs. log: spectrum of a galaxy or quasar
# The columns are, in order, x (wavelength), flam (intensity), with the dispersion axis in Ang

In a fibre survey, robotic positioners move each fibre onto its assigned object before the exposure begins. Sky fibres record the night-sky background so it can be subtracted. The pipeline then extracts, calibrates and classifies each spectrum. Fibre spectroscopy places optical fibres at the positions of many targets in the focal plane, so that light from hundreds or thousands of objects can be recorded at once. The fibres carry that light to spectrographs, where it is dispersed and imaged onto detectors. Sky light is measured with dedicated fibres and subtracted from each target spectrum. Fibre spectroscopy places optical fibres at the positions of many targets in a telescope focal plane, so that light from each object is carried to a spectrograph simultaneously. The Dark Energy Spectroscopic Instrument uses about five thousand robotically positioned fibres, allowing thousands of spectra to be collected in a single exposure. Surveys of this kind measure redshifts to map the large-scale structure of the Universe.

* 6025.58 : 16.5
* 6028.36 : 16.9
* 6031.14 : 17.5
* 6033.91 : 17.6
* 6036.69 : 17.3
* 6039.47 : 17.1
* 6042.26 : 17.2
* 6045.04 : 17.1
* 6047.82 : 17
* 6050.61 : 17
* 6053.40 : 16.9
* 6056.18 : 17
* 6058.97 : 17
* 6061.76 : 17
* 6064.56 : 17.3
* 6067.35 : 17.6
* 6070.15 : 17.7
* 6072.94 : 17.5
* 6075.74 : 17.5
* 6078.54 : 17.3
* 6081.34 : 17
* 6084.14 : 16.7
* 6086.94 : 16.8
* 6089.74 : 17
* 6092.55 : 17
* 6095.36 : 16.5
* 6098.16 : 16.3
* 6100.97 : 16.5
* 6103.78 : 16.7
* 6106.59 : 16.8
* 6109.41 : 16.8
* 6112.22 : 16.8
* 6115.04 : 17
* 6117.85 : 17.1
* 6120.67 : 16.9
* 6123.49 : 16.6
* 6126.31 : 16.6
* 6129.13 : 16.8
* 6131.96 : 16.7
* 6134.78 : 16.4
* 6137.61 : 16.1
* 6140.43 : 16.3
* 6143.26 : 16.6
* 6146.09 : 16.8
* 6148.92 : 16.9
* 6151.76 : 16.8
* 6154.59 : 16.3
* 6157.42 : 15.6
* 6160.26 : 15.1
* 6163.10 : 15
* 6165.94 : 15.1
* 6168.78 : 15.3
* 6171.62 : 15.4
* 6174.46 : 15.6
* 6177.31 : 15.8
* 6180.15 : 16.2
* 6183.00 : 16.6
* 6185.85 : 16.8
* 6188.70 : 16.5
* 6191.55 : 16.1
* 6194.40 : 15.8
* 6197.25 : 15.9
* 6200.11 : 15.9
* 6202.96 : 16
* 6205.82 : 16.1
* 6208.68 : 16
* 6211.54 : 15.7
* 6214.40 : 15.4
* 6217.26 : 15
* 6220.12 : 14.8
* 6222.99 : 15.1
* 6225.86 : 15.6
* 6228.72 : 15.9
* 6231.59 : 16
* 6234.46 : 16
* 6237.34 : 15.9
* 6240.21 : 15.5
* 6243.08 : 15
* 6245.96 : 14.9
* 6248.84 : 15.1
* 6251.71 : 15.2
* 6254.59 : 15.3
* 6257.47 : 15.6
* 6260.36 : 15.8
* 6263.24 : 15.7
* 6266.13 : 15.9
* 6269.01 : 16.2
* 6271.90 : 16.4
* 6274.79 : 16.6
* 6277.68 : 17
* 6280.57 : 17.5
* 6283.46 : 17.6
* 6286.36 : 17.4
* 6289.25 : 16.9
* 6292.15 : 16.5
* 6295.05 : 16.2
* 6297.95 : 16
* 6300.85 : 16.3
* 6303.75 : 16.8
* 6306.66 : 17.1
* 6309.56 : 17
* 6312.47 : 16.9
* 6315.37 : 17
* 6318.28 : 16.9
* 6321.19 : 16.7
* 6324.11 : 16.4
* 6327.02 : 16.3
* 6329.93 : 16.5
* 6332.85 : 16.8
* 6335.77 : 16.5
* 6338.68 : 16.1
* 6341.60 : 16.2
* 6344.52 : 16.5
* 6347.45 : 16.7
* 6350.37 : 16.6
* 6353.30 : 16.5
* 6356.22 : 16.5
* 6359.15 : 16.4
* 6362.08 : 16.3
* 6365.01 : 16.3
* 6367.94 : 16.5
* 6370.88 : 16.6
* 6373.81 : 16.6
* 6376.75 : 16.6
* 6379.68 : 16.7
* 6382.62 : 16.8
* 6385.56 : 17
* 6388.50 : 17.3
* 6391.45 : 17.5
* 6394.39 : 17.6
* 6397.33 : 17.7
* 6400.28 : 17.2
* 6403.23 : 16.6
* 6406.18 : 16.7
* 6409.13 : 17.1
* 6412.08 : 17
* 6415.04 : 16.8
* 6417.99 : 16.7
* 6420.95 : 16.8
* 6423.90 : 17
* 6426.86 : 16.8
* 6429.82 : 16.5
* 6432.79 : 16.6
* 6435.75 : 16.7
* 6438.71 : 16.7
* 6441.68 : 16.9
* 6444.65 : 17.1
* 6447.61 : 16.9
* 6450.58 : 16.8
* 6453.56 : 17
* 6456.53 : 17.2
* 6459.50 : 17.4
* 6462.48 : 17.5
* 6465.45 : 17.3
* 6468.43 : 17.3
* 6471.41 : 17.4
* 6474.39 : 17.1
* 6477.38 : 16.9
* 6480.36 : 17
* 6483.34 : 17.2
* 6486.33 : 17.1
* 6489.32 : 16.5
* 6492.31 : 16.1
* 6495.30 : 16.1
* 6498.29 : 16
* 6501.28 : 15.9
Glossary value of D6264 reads 1.1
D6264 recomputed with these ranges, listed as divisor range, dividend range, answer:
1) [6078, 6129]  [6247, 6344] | 1.04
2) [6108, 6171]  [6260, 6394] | 1.08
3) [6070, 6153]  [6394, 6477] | 1.12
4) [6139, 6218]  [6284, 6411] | 1.11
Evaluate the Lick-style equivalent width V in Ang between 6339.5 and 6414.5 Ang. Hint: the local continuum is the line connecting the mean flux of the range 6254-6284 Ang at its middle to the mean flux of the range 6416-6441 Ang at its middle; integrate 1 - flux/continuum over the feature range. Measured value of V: -0.8 Ang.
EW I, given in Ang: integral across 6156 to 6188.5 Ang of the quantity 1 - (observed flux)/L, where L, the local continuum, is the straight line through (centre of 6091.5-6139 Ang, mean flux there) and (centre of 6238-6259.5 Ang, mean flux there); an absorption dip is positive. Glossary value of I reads 0.7 Ang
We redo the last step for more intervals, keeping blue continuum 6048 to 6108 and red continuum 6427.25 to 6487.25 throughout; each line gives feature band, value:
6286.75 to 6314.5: 0.6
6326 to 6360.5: 1.1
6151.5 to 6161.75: 0.7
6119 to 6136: 0.3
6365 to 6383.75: 0.5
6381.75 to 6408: -0.2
